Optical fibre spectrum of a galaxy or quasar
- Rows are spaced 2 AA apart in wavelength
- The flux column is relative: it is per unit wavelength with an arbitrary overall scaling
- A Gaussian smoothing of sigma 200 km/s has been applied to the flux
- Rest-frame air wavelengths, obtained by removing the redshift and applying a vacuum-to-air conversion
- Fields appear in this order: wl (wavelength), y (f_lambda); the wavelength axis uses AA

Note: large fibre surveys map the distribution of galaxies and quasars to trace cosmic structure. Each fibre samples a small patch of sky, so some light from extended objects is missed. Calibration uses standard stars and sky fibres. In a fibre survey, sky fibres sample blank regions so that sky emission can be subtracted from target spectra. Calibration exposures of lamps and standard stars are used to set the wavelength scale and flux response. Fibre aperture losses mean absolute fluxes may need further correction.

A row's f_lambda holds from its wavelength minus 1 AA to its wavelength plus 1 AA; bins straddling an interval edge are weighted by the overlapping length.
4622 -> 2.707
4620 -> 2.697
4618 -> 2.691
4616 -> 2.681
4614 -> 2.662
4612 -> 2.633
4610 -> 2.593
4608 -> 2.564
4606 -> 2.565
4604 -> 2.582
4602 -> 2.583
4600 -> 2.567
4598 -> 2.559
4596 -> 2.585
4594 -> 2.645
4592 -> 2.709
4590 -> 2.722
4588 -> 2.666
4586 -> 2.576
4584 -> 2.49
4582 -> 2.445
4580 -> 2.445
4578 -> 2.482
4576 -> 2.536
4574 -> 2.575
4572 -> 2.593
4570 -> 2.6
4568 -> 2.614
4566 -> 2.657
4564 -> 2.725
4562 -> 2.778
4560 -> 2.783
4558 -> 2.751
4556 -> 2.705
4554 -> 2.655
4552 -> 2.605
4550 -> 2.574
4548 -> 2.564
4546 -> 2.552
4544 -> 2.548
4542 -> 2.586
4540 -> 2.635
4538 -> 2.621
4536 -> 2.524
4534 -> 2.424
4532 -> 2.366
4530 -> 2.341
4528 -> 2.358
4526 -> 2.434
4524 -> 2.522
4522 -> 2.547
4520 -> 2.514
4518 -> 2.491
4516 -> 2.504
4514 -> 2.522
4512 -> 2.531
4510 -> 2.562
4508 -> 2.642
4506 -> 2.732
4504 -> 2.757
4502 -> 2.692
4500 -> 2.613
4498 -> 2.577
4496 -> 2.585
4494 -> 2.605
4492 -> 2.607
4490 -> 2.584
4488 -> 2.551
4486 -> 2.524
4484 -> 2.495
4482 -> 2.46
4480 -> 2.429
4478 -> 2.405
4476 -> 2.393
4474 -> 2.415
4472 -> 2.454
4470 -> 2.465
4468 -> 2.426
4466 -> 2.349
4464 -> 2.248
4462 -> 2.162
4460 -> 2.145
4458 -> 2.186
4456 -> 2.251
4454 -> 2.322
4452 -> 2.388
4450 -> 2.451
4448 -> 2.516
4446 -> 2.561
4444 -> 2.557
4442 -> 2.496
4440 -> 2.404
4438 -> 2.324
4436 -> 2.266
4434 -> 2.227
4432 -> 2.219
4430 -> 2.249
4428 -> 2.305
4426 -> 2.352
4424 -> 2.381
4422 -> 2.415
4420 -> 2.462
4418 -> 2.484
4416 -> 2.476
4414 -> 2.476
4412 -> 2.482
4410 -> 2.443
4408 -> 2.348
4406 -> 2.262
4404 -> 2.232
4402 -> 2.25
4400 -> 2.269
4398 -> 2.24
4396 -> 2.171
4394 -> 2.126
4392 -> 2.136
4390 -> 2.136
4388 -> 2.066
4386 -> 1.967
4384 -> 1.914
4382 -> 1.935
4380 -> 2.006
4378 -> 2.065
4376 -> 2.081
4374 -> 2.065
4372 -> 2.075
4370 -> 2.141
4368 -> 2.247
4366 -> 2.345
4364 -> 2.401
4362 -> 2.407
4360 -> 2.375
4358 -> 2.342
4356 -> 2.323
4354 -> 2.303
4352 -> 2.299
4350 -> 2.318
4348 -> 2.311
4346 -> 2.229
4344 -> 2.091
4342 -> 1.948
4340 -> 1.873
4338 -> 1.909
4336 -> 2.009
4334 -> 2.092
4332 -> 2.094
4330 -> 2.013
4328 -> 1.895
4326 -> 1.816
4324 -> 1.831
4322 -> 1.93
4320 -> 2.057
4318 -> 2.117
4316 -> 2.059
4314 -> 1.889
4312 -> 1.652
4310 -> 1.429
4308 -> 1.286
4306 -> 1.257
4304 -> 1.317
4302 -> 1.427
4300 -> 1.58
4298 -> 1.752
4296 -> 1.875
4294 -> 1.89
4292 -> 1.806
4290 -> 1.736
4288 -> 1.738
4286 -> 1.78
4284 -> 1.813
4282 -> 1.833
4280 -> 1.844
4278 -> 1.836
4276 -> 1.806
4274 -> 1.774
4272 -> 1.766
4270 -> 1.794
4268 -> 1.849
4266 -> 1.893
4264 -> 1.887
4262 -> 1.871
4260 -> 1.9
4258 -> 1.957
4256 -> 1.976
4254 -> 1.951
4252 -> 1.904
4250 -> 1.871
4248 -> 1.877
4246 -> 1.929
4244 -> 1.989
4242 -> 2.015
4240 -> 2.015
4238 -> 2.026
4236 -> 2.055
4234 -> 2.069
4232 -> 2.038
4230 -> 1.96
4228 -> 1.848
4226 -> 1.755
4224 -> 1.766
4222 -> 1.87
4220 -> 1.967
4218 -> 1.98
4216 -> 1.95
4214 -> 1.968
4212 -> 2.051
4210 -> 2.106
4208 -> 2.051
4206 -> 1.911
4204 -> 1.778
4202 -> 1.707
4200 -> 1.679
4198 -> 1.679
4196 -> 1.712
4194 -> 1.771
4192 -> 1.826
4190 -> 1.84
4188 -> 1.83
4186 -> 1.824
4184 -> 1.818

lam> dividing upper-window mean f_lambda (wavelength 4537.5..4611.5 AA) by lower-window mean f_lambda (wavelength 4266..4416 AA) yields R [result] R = 1.3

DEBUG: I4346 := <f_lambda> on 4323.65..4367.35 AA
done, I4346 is 2.15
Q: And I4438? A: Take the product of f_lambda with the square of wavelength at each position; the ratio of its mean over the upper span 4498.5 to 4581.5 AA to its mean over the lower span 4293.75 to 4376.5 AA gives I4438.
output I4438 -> 1.42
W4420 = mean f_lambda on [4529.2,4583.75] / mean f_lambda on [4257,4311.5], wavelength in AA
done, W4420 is 1.5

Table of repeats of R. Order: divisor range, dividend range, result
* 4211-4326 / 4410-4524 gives 1.33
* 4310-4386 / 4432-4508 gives 1.18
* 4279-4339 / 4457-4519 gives 1.39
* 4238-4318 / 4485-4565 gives 1.44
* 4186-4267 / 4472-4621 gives 1.35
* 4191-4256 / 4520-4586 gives 1.34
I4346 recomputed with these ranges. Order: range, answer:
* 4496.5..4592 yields 2.58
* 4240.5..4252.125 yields 1.94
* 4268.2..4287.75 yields 1.8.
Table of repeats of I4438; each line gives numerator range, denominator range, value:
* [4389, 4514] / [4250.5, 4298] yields 1.42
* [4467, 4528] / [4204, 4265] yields 1.47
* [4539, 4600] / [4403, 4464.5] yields 1.18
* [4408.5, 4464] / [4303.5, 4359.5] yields 1.26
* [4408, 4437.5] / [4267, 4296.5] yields 1.40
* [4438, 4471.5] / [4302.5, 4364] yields 1.26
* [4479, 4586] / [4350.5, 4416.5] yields 1.23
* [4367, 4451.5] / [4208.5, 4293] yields 1.29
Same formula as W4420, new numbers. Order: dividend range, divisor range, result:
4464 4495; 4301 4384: 1.23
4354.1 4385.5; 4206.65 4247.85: 1.11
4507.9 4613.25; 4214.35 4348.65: 1.38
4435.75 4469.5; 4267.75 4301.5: 1.32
